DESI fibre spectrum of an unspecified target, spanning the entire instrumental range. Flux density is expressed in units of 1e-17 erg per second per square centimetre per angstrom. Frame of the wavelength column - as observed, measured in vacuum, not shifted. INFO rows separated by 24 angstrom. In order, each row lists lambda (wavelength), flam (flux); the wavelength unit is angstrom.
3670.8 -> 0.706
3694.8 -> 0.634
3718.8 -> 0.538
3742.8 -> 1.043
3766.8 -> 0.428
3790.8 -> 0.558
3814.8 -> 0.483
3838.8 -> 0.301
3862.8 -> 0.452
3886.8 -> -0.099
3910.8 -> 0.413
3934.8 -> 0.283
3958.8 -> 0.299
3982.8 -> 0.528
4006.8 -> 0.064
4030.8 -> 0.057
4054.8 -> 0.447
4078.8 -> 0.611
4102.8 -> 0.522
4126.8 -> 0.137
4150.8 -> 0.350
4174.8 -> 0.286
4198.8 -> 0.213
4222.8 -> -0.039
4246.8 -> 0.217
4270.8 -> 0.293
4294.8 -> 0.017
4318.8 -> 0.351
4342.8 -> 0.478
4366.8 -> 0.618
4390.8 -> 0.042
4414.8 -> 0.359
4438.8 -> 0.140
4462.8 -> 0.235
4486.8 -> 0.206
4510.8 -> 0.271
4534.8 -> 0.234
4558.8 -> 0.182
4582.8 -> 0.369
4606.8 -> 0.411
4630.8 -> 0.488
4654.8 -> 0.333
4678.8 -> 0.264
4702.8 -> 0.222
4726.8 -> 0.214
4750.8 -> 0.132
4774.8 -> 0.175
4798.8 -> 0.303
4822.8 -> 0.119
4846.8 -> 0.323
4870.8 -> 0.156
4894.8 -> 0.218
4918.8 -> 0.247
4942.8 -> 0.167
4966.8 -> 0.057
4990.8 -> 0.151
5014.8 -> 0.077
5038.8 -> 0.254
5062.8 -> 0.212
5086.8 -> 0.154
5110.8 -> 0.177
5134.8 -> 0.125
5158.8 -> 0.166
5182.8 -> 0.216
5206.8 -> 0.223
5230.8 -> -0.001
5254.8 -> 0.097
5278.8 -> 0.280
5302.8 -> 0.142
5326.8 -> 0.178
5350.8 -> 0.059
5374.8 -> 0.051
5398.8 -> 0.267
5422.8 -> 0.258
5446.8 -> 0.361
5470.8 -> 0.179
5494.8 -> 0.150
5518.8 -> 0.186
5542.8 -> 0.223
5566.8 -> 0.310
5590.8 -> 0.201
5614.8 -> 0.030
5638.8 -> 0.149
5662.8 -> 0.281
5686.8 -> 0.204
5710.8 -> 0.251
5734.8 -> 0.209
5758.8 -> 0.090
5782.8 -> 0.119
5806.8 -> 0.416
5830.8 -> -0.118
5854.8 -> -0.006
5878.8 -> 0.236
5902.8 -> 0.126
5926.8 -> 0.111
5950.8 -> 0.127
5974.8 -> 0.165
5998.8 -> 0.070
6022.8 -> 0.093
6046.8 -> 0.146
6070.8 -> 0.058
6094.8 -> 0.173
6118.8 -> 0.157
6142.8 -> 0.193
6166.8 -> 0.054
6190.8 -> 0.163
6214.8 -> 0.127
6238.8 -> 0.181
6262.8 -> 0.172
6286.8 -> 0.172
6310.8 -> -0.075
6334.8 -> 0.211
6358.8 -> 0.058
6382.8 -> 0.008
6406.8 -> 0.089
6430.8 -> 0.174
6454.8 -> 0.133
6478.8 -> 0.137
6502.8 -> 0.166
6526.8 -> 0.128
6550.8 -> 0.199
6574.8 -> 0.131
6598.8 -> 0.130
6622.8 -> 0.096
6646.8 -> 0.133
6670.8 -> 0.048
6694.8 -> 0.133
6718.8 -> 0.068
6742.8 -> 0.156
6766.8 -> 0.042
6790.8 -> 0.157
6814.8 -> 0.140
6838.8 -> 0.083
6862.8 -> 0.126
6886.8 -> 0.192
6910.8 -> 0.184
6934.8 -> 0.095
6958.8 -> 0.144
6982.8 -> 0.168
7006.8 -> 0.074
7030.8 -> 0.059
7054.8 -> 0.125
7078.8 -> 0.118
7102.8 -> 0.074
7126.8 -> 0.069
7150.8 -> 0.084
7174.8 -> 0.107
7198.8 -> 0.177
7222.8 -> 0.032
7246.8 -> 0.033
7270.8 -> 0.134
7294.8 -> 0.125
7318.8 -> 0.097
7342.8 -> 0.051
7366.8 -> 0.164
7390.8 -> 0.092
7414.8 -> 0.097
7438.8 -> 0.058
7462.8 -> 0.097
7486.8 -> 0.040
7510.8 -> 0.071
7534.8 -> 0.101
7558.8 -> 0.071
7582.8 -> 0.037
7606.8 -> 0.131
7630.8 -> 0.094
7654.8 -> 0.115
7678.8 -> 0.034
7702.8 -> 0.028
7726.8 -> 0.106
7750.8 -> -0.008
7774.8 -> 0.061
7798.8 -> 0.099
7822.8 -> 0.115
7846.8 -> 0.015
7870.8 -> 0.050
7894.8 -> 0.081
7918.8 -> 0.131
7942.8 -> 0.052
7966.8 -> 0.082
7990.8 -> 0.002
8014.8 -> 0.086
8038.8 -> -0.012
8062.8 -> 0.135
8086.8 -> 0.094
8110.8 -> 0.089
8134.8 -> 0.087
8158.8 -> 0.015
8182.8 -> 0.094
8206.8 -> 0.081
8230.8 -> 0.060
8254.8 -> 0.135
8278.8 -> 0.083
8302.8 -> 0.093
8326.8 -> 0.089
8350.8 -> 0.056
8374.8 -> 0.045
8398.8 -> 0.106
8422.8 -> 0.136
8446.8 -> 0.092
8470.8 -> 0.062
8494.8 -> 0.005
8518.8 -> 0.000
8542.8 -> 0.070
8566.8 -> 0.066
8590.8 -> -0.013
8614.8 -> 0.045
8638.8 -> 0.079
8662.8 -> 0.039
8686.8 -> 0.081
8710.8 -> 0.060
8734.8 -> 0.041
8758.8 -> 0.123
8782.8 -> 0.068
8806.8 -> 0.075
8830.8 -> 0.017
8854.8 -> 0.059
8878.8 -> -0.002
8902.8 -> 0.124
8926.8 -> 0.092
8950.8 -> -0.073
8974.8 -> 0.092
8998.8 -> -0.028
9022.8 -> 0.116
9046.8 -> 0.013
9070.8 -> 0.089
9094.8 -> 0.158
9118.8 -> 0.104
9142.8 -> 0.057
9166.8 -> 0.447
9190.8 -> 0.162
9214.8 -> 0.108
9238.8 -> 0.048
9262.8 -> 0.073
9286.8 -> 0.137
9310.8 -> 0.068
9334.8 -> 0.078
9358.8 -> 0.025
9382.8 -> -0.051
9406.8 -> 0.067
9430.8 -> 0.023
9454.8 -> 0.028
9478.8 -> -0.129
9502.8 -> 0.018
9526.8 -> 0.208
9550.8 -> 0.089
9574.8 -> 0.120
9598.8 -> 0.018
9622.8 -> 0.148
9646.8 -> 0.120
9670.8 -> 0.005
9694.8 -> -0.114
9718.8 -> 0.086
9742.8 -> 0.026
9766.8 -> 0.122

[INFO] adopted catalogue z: 1.461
